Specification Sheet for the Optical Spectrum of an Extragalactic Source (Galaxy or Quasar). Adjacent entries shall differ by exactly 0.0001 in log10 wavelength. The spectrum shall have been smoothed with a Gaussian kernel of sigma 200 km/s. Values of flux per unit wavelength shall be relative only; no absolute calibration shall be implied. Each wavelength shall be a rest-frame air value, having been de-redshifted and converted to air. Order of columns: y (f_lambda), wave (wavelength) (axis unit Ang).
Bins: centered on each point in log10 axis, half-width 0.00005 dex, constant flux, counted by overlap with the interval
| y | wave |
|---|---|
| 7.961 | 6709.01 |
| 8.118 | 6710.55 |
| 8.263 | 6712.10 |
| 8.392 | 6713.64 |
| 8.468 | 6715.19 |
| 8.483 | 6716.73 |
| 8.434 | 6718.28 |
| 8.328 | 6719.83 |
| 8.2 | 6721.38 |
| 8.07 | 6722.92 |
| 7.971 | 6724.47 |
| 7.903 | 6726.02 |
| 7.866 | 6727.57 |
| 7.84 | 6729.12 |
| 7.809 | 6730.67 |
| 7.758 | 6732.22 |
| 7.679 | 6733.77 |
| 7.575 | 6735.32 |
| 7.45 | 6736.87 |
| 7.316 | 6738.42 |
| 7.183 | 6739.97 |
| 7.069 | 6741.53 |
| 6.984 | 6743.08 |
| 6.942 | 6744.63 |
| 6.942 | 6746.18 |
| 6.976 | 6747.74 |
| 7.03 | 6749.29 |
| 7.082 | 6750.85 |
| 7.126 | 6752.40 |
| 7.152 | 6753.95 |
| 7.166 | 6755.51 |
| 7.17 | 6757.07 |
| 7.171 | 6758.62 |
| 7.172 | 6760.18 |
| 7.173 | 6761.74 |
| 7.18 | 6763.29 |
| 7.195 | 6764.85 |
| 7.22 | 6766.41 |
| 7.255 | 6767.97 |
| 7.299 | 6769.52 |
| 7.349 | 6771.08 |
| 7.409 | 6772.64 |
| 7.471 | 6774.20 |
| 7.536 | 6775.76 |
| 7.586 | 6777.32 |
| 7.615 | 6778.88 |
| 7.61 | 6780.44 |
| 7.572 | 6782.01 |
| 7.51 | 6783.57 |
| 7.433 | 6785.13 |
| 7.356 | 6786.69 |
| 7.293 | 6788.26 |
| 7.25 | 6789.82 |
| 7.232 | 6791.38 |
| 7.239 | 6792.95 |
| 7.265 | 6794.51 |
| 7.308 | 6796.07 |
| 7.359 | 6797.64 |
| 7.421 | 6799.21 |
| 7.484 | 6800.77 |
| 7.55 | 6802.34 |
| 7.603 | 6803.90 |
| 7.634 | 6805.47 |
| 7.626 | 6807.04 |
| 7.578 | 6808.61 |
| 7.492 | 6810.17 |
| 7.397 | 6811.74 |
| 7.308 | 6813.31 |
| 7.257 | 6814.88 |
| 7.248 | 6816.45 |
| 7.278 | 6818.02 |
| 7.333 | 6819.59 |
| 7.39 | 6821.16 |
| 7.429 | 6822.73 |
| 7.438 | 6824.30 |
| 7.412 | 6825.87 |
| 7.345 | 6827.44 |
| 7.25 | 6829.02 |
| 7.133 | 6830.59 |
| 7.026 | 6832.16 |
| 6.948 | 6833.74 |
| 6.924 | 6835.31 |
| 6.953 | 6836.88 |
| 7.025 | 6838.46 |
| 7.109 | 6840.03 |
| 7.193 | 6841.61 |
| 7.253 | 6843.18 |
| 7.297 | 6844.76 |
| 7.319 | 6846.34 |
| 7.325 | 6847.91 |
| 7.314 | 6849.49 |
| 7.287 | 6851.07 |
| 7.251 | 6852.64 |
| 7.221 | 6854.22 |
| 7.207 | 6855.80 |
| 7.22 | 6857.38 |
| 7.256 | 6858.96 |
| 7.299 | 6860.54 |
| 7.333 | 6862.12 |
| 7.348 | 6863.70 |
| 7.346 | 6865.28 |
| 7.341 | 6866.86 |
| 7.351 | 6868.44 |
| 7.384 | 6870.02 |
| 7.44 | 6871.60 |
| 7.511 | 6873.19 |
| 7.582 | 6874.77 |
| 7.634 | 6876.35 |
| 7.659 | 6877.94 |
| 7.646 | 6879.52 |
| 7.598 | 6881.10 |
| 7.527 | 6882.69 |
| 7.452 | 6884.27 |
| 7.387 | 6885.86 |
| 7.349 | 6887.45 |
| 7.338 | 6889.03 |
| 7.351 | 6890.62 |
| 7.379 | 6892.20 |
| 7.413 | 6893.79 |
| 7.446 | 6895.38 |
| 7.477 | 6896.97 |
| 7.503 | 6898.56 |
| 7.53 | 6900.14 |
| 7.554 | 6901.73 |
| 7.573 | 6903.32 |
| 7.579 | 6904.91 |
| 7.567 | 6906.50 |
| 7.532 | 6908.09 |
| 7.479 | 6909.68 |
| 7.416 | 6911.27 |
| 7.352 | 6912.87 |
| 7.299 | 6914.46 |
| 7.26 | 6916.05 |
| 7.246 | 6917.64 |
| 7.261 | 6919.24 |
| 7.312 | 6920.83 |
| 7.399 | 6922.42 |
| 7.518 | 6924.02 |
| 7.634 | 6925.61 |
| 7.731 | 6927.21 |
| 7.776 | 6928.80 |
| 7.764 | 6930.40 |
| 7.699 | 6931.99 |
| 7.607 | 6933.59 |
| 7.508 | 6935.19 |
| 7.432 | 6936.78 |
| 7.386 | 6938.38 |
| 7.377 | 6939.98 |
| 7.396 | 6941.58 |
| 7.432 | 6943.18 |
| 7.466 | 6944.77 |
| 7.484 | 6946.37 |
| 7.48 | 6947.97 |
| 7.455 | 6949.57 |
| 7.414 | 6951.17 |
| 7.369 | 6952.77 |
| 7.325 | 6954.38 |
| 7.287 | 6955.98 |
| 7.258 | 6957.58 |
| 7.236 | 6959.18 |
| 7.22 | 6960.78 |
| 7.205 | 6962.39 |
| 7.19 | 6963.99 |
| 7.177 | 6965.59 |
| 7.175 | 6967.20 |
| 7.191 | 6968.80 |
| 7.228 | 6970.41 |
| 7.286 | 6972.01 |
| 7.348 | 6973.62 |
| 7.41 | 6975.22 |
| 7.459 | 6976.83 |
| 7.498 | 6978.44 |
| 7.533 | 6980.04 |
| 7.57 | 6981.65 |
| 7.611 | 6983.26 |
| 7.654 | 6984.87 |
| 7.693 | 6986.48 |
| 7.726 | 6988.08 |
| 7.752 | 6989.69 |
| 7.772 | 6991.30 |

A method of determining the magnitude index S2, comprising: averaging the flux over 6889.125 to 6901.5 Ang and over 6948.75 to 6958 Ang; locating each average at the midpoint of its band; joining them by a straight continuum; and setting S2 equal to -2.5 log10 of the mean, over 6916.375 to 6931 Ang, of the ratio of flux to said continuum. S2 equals -0.015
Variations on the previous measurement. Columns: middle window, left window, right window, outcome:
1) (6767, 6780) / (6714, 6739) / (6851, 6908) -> 0.05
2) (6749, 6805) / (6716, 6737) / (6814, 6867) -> 0.04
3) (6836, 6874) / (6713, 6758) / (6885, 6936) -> 0.04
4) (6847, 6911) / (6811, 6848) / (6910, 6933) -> -0.01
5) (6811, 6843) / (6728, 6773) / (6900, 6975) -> 0.02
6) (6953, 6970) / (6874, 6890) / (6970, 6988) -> 0.04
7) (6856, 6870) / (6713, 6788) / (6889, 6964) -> 0.02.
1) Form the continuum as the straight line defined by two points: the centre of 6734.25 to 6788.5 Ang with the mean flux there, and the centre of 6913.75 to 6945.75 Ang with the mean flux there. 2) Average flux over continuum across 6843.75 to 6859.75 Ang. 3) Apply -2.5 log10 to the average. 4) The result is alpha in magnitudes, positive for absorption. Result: 0.017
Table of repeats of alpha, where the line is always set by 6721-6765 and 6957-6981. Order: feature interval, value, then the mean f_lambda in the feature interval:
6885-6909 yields -0.02 mag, 7.47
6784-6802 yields 0.00 mag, 7.34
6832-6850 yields 0.03 mag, 7.14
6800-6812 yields -0.03 mag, 7.55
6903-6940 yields -0.03 mag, 7.49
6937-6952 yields -0.02 mag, 7.43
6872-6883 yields -0.04 mag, 7.59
